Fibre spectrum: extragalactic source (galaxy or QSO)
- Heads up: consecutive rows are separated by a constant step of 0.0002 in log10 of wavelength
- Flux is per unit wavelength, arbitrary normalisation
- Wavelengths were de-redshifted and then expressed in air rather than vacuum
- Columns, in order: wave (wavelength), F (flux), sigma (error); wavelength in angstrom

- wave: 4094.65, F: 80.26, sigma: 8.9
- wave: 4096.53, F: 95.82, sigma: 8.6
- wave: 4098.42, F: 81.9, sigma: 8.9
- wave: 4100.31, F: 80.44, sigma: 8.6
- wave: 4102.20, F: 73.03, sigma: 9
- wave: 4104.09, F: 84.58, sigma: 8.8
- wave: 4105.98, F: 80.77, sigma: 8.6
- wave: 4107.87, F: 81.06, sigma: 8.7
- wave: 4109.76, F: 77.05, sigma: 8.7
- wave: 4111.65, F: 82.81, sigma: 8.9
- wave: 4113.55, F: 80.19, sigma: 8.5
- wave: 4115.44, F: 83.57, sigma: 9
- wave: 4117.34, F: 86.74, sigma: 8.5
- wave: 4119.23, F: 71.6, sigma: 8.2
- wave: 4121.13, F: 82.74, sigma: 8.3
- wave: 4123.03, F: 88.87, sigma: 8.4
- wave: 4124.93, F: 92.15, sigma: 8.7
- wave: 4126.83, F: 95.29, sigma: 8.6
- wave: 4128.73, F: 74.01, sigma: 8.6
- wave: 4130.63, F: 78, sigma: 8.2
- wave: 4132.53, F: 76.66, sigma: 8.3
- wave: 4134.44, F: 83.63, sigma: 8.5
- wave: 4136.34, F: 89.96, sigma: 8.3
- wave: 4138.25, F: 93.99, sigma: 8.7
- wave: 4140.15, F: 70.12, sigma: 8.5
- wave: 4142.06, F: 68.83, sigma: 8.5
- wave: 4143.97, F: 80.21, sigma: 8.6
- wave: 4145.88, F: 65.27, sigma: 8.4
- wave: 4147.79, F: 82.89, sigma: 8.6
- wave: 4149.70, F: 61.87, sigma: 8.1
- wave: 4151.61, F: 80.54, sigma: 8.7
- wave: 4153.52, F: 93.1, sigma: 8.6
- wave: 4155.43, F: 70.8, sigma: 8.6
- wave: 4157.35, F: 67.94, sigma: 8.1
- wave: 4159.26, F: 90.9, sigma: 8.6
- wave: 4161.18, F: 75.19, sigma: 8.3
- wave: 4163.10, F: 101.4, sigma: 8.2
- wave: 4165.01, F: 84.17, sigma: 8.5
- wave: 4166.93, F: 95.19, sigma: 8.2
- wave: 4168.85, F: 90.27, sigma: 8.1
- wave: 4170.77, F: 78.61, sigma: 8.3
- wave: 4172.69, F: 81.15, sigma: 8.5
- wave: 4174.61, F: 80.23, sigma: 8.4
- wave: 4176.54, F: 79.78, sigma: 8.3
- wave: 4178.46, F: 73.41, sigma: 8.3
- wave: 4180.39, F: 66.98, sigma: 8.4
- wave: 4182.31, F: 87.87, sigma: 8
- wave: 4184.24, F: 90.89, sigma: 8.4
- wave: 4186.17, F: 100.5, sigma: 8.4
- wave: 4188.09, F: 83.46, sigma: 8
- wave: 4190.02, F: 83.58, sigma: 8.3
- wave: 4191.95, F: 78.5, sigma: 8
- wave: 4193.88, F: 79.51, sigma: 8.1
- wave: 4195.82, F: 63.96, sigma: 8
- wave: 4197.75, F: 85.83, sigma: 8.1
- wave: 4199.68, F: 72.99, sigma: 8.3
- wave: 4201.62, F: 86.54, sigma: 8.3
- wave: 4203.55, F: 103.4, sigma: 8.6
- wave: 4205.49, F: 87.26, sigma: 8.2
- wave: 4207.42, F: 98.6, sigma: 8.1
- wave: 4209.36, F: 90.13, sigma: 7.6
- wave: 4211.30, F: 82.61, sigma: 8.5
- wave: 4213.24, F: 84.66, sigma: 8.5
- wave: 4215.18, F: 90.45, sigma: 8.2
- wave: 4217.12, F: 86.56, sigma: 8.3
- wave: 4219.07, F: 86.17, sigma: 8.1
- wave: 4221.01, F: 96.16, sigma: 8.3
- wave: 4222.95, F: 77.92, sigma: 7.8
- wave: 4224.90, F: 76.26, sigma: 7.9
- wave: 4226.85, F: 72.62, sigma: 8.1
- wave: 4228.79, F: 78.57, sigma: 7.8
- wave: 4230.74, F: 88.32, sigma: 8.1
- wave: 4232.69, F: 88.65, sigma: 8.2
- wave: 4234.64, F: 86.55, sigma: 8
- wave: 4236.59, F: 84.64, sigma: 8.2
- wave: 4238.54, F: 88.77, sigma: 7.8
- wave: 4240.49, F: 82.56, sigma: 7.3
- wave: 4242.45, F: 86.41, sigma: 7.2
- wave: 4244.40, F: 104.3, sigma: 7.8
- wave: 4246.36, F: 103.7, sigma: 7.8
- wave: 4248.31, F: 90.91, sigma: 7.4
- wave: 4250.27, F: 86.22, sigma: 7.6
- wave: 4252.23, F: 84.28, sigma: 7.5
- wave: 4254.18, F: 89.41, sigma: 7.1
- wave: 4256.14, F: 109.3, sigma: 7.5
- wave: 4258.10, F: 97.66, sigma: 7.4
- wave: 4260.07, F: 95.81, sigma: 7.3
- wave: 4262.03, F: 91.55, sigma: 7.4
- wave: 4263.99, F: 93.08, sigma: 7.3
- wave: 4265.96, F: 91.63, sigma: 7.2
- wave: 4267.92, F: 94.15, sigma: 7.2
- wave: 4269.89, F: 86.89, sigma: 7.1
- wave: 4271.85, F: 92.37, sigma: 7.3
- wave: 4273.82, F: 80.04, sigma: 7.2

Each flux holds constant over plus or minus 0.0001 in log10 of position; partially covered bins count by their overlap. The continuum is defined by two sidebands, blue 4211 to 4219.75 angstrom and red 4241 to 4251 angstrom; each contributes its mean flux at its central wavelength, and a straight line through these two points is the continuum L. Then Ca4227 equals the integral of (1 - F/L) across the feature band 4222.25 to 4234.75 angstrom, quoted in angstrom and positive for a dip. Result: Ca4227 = 1.2 angstrom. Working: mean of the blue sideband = 86.3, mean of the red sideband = 93.9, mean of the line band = 80.9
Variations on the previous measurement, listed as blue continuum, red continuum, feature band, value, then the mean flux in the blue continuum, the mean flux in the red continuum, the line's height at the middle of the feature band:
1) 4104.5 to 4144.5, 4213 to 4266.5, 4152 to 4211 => 1.0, 81.9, 89.1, 85.4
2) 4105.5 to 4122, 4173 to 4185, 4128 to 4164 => 0.5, 80.7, 79.7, 80.2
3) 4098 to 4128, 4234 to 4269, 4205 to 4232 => 1.4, 82.6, 92.3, 90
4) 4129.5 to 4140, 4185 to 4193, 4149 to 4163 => 0.9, 83.2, 86.6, 84.5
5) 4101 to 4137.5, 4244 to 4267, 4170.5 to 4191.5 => 1.3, 82.3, 94.6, 87.9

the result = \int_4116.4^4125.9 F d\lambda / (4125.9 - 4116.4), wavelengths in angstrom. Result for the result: 84.5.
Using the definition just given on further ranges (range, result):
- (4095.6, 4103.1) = 82.8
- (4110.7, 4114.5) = 81.5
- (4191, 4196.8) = 74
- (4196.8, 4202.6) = 81.9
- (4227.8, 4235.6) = 85.5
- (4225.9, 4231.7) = 79.9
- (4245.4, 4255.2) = 91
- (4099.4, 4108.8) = 80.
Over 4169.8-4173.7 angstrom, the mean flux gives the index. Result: 80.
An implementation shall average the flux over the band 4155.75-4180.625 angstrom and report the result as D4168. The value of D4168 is 82.1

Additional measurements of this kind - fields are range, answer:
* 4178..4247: 85.5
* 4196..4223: 87.5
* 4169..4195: 82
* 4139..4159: 75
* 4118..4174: 81.6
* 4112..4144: 82.2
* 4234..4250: 90.9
